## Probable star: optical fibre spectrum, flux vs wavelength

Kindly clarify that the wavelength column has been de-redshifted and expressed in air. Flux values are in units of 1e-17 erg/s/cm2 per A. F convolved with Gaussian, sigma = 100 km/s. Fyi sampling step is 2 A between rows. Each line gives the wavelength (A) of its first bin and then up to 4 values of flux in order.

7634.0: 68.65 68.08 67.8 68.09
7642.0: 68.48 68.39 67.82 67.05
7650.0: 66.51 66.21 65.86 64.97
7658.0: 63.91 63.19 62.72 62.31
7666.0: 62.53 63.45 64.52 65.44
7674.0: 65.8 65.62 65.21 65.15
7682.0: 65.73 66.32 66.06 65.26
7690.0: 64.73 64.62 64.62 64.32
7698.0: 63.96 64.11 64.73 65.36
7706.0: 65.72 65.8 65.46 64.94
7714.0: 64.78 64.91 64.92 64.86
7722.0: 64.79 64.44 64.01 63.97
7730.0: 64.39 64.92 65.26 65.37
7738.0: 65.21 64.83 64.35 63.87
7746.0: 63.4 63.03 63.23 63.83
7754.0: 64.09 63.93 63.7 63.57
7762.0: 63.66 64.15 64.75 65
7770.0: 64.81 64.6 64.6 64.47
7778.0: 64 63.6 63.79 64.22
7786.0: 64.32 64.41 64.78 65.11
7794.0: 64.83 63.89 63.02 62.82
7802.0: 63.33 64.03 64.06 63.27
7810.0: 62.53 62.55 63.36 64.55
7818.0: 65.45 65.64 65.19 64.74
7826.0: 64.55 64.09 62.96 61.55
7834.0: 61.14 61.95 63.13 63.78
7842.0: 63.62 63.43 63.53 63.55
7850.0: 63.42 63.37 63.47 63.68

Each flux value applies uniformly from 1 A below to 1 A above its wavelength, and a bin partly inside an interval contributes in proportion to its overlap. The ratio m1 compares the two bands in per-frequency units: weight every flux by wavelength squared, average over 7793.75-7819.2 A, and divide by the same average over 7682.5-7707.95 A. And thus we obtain 1.0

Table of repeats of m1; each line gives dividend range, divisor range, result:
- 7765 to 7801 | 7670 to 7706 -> 1.01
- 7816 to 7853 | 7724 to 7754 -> 1.01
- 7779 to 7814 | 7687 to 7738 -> 1.01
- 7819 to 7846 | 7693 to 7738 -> 1.01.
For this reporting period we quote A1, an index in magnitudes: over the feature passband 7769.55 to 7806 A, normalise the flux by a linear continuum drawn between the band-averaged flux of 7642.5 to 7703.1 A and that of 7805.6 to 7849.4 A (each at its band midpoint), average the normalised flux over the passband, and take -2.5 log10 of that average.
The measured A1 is -0.003 mag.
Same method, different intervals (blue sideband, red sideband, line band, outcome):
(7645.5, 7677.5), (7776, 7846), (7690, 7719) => -0.01 mag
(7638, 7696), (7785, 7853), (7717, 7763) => 0.01 mag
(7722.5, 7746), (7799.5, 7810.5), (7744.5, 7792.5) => 0.00 mag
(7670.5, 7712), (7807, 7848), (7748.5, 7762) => 0.01 mag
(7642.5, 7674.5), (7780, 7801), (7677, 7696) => -0.01 mag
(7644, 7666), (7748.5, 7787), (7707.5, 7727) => -0.01 mag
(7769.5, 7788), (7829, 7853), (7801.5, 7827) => -0.01 mag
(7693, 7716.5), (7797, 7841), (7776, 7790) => 0.00 mag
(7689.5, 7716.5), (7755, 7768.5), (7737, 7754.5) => 0.01 mag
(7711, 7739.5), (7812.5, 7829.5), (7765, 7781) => 0.00 mag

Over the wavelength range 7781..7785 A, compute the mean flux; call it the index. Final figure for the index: 64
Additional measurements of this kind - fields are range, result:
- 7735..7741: 65.1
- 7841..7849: 63.5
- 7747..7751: 63.1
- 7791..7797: 64.6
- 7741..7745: 64.1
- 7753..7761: 63.8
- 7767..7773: 64.8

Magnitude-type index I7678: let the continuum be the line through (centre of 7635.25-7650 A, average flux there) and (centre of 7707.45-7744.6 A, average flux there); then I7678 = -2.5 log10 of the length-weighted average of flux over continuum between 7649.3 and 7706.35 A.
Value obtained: 0.03 mag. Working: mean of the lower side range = 67.9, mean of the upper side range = 64.8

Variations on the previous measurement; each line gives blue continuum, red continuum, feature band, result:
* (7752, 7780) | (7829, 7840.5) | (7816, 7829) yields -0.038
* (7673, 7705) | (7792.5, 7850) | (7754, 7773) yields 0.000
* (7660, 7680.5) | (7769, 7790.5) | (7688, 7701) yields -0.004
